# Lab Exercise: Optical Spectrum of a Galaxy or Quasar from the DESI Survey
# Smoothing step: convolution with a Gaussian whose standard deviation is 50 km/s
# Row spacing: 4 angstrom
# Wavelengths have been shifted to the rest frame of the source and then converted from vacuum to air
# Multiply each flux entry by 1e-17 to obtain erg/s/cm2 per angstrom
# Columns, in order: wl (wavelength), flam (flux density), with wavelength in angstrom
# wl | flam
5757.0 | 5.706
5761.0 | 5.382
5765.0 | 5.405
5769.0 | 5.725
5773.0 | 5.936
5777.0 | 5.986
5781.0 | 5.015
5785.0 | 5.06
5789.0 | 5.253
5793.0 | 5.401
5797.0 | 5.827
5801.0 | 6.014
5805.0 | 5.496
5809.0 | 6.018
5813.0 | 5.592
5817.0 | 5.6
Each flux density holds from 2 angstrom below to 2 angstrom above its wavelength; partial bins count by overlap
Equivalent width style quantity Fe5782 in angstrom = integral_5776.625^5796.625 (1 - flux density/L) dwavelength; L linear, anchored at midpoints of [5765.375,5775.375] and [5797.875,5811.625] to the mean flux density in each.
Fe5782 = 1.6 angstrom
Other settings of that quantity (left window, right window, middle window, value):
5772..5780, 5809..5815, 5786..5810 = 0.62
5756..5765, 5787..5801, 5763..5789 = 0.13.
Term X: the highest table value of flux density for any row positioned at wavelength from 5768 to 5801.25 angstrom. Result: 6.014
